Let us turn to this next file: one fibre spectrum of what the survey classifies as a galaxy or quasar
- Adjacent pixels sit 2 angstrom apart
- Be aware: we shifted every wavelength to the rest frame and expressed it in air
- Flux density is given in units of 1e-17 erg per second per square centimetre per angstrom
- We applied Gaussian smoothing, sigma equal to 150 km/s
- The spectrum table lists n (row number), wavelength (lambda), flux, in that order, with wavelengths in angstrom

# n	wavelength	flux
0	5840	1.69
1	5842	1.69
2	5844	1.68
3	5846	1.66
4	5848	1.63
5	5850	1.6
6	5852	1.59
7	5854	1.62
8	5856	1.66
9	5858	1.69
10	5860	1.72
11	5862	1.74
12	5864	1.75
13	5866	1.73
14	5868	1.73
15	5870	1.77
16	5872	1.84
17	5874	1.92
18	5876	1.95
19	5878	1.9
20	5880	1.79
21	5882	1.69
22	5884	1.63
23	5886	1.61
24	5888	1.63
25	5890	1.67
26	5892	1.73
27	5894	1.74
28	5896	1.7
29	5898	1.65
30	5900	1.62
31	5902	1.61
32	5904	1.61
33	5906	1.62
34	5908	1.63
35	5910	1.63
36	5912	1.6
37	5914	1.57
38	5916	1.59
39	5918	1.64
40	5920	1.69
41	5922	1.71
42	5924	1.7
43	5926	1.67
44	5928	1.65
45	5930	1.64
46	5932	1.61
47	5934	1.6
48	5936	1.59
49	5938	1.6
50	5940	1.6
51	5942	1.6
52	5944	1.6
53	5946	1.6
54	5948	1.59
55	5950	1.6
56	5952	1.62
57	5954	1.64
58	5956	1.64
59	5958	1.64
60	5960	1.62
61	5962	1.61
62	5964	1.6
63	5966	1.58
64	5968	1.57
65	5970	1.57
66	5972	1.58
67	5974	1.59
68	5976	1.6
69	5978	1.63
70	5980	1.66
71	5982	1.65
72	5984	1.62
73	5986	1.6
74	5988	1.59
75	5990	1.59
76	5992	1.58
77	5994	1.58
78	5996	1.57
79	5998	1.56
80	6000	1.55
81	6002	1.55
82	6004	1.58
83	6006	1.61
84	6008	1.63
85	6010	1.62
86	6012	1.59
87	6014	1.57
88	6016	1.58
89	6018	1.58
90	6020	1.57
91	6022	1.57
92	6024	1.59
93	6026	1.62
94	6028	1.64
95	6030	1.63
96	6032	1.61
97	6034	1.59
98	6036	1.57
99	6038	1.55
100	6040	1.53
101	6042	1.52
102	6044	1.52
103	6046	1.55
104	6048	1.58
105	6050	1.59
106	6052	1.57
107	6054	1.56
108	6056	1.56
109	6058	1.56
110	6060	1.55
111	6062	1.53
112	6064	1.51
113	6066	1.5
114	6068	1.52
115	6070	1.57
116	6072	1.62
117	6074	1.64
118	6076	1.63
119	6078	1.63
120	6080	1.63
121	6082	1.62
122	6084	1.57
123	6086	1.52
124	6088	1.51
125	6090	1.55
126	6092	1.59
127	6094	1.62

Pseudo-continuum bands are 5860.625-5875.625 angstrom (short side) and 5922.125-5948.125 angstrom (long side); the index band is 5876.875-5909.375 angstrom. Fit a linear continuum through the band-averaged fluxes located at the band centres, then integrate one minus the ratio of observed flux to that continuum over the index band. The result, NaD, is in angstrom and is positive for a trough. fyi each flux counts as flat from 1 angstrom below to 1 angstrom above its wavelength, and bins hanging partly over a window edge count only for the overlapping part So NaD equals 0.9 angstrom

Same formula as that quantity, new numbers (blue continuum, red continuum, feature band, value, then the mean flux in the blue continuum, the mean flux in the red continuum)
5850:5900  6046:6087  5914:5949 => 1.08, 1.72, 1.57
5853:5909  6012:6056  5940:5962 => 0.48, 1.71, 1.58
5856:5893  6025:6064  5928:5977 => 1.78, 1.75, 1.57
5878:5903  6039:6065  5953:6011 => 0.21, 1.68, 1.55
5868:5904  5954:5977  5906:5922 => 0.54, 1.73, 1.6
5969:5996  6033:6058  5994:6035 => -0.28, 1.6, 1.56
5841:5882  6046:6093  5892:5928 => 0.97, 1.73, 1.57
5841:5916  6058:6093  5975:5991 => 0.09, 1.69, 1.57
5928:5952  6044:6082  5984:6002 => 0.14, 1.61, 1.57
